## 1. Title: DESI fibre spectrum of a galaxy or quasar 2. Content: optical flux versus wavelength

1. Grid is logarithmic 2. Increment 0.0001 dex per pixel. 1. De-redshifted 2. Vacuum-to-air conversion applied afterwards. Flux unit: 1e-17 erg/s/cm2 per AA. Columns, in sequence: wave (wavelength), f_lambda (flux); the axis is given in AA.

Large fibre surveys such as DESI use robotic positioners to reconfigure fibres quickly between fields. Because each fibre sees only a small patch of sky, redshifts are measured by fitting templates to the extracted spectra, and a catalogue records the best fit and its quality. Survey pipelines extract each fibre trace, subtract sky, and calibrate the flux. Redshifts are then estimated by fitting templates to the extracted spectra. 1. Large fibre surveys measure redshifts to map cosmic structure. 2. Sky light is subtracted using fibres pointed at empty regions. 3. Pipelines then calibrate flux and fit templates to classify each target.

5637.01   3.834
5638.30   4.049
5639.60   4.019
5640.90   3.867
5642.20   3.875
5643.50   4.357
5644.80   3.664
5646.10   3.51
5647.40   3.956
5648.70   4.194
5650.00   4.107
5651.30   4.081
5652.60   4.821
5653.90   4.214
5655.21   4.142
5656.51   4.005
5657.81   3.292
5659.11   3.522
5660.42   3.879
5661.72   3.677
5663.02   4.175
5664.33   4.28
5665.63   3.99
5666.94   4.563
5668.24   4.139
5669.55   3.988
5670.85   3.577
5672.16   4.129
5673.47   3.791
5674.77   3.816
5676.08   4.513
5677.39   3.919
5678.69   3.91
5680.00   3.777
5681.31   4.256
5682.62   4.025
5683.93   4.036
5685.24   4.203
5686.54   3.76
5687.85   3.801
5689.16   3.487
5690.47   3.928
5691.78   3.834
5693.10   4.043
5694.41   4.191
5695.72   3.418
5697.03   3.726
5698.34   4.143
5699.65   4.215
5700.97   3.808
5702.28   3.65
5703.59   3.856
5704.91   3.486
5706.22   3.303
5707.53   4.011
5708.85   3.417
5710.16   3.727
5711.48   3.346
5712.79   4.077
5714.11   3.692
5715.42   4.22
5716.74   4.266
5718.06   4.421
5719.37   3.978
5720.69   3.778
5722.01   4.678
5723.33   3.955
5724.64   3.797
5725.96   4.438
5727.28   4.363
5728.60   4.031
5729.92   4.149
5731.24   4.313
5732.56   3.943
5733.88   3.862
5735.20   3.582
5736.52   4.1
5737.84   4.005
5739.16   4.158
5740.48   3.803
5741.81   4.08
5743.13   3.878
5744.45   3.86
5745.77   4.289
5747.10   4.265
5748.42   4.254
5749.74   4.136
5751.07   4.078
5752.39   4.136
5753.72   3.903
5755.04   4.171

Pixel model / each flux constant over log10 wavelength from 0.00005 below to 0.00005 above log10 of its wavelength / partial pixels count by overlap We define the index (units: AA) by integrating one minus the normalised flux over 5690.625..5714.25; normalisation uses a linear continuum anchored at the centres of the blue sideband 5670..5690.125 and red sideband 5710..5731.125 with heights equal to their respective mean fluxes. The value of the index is 1.4 AA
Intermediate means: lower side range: 3.93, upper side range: 4.07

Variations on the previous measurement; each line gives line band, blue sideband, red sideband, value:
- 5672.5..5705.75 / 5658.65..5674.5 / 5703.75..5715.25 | -0.76 AA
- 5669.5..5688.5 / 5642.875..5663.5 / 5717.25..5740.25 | 0.22 AA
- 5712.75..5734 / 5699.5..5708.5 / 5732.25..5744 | -1.56 AA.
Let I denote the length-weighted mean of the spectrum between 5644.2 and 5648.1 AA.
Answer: 3.72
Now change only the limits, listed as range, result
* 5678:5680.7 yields 3.86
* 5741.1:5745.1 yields 3.93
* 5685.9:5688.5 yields 3.78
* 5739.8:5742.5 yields 3.94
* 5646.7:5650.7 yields 4.08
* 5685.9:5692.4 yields 3.76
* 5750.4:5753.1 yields 4.09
